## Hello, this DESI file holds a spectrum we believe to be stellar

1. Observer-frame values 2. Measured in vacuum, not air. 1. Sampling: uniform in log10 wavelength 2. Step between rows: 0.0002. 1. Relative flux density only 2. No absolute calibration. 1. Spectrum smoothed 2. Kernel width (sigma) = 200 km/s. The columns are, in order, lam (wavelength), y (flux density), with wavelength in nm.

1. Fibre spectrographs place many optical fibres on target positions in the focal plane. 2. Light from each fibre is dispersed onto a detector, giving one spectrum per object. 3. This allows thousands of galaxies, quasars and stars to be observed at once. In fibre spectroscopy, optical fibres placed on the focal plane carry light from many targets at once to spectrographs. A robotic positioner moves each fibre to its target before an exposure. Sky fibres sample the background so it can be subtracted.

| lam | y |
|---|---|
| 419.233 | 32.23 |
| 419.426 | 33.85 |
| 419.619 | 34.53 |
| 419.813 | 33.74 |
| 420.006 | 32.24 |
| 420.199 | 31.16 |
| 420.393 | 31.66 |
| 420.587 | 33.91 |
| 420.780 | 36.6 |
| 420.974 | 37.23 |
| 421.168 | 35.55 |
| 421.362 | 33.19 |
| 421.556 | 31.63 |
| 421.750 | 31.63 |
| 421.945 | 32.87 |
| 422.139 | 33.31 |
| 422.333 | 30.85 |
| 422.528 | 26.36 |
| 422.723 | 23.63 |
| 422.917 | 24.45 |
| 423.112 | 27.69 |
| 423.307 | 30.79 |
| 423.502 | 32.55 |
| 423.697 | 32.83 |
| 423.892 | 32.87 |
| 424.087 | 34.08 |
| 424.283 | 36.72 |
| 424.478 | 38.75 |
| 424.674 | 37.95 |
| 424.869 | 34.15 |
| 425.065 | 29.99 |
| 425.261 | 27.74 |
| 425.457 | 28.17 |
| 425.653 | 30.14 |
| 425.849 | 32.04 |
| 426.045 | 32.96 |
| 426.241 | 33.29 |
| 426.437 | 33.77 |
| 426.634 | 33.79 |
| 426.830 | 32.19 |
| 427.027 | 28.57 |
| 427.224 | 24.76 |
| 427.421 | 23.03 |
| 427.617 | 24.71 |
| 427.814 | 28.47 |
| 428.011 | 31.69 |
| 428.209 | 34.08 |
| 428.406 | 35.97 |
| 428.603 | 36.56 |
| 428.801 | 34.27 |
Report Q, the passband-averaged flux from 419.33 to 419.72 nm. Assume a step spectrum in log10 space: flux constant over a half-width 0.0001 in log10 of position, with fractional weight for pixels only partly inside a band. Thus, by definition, 34.1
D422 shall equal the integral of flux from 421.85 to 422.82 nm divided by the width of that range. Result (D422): 29.4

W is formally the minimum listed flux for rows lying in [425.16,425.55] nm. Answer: 27.74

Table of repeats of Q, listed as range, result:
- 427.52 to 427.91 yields 26.6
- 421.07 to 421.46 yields 34.4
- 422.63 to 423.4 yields 26.6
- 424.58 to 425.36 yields 32.4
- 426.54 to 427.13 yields 31.4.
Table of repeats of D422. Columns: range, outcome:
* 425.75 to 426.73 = 33.2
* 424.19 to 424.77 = 37.8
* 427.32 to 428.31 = 28.4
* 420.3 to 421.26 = 35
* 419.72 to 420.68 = 32.5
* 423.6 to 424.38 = 34.1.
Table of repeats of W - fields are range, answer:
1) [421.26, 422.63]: 26.36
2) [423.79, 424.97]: 32.87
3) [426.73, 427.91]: 23.03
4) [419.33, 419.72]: 33.85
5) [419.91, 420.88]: 31.16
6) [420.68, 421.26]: 35.55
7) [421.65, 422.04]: 31.63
